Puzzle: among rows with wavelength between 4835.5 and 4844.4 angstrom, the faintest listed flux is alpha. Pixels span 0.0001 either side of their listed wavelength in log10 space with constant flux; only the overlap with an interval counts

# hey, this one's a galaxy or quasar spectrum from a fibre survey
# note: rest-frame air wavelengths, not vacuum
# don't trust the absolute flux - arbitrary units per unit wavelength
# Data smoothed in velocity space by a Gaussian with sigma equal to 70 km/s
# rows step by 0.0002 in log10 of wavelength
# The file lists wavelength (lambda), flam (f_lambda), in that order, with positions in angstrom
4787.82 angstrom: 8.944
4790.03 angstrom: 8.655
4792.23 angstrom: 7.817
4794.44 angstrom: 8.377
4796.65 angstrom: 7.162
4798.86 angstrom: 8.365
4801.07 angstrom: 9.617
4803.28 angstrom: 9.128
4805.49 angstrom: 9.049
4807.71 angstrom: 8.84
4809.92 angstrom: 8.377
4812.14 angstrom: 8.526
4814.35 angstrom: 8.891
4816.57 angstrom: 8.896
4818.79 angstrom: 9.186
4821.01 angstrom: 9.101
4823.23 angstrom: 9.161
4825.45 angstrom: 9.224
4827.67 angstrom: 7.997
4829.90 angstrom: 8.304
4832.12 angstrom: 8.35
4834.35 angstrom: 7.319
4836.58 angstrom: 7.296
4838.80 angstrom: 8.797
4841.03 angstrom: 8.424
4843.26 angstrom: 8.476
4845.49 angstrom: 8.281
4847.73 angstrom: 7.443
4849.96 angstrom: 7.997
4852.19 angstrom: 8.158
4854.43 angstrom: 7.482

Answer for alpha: 7.296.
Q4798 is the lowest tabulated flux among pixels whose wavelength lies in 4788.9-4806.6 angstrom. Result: 7.162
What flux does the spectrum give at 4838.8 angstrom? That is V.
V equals 8.797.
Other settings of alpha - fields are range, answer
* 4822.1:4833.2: 7.997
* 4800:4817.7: 8.377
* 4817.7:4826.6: 9.101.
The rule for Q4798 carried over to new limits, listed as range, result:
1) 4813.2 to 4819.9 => 8.891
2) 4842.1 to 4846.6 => 8.281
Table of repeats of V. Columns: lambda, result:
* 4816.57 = 8.896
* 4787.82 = 8.944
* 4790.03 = 8.655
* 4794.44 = 8.377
